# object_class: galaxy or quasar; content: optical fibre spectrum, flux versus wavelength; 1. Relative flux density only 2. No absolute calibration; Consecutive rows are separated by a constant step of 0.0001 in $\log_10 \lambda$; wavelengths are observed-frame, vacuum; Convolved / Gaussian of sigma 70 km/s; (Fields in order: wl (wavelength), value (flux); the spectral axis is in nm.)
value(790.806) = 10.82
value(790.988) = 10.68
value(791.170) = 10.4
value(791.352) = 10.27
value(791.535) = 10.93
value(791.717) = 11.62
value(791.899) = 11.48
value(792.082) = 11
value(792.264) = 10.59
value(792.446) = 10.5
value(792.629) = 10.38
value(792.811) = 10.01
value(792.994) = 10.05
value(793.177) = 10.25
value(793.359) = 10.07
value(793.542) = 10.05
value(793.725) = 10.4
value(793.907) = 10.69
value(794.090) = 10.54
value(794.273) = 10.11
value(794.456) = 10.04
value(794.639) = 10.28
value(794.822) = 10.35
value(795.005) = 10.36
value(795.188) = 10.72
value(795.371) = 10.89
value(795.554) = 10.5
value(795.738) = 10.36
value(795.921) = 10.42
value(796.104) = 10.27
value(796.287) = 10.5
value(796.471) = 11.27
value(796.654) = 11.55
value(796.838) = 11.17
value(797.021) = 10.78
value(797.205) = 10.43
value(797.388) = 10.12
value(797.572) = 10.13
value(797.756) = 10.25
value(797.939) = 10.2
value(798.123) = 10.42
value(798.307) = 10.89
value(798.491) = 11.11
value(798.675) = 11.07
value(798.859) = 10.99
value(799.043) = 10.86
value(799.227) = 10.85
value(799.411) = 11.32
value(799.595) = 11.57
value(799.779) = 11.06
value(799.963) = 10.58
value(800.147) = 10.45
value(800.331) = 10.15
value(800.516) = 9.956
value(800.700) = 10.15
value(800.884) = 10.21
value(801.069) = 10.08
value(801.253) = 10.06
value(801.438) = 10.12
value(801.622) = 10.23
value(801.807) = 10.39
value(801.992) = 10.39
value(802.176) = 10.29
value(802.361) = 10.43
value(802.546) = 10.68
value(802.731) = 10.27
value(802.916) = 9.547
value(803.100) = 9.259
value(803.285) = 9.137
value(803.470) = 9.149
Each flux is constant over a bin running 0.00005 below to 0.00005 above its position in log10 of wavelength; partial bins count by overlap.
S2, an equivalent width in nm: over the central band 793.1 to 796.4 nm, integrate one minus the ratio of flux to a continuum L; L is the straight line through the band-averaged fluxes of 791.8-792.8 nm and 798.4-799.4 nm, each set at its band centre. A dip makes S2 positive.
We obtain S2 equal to 0.14 nm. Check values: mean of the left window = 10.7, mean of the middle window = 10.4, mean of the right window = 11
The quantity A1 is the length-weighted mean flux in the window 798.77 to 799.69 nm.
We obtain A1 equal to 11.1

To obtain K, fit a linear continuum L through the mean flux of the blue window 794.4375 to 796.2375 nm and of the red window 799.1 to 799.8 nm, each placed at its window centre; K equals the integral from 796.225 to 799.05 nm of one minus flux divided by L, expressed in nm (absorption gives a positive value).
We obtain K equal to 0.03 nm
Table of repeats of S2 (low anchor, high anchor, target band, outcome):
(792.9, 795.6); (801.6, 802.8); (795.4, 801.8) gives -0.136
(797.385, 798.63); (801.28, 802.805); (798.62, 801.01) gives -0.063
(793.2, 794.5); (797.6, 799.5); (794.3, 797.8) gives -0.011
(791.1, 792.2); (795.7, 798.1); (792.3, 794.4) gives 0.106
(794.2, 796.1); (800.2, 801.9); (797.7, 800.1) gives -0.145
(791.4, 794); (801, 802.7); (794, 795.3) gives 0.020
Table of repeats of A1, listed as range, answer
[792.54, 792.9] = 10.2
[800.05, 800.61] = 10.2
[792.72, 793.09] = 10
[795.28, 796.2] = 10.5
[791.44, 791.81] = 11.3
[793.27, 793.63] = 10.1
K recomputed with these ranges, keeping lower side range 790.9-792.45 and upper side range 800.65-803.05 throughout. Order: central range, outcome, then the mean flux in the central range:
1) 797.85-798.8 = -0.03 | 10.7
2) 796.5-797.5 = -0.03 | 10.8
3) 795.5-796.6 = 0.00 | 10.6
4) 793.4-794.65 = 0.05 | 10.3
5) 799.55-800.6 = -0.03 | 10.6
